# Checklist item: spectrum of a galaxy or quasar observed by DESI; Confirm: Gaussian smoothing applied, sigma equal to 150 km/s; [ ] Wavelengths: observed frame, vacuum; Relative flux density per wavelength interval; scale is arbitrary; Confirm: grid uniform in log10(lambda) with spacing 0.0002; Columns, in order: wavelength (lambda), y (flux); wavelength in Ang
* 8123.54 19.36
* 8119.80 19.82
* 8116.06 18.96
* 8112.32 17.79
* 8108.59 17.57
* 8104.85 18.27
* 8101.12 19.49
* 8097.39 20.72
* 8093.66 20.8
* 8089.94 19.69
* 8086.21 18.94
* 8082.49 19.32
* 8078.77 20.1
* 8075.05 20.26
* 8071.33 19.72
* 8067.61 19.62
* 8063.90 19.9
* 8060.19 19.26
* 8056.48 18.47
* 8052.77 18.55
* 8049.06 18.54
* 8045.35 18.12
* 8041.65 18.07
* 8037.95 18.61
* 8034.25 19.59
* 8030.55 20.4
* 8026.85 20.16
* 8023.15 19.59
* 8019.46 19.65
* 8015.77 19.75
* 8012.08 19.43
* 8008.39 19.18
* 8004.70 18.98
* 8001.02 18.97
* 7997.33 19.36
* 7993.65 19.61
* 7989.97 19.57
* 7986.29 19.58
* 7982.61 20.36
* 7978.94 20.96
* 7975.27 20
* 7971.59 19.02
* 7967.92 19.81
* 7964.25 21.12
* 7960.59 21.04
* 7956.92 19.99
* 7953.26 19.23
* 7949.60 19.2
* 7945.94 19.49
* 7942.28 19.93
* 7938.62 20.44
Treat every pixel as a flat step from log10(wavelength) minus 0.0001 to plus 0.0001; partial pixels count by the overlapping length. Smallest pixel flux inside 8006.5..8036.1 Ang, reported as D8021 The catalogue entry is 19.18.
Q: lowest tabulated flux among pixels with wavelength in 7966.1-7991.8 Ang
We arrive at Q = 19.02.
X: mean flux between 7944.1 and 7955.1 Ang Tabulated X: 19.3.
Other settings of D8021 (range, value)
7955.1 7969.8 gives 19.81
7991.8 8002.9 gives 18.97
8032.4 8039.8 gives 18.61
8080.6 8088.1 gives 18.94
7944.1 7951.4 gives 19.2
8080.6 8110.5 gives 17.57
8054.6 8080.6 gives 18.47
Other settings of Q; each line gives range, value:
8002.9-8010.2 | 18.98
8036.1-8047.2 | 18.07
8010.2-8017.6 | 19.43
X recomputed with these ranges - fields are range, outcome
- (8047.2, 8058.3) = 18.5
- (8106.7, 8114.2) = 17.7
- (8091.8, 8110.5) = 19.4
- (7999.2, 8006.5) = 19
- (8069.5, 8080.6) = 20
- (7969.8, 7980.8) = 20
